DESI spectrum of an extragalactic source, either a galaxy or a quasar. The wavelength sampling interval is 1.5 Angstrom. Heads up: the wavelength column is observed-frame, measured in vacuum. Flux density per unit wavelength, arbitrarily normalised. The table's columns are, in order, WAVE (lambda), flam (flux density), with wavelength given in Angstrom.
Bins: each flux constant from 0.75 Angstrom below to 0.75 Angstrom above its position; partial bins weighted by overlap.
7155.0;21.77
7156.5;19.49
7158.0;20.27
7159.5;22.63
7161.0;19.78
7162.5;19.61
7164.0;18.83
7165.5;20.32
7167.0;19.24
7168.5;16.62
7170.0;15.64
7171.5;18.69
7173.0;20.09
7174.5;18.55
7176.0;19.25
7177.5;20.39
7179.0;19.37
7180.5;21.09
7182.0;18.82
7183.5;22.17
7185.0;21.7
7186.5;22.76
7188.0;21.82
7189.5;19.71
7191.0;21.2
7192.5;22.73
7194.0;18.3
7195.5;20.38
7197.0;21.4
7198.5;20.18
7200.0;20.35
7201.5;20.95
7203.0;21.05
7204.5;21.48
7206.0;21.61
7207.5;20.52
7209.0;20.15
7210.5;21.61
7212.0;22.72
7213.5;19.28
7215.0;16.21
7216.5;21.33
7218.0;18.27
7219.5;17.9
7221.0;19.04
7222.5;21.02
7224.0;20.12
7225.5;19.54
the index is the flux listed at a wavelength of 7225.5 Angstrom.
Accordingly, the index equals 19.54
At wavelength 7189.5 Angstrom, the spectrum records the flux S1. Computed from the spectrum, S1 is 19.71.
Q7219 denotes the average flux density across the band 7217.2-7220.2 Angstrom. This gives 18.1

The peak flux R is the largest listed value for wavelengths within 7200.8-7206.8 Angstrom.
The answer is 21.61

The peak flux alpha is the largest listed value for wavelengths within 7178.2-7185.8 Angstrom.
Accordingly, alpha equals 22.17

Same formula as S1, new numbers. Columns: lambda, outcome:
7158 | 20.27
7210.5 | 21.61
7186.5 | 22.76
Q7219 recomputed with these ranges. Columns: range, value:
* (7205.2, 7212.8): 21.3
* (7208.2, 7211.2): 20.9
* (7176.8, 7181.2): 20.3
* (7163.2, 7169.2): 18.8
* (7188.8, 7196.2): 20.5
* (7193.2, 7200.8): 20.1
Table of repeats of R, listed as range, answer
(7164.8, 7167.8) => 20.32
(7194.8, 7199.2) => 21.4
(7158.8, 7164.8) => 22.63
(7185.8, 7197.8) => 22.76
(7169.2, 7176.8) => 20.09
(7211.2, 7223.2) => 22.72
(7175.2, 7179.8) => 20.39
